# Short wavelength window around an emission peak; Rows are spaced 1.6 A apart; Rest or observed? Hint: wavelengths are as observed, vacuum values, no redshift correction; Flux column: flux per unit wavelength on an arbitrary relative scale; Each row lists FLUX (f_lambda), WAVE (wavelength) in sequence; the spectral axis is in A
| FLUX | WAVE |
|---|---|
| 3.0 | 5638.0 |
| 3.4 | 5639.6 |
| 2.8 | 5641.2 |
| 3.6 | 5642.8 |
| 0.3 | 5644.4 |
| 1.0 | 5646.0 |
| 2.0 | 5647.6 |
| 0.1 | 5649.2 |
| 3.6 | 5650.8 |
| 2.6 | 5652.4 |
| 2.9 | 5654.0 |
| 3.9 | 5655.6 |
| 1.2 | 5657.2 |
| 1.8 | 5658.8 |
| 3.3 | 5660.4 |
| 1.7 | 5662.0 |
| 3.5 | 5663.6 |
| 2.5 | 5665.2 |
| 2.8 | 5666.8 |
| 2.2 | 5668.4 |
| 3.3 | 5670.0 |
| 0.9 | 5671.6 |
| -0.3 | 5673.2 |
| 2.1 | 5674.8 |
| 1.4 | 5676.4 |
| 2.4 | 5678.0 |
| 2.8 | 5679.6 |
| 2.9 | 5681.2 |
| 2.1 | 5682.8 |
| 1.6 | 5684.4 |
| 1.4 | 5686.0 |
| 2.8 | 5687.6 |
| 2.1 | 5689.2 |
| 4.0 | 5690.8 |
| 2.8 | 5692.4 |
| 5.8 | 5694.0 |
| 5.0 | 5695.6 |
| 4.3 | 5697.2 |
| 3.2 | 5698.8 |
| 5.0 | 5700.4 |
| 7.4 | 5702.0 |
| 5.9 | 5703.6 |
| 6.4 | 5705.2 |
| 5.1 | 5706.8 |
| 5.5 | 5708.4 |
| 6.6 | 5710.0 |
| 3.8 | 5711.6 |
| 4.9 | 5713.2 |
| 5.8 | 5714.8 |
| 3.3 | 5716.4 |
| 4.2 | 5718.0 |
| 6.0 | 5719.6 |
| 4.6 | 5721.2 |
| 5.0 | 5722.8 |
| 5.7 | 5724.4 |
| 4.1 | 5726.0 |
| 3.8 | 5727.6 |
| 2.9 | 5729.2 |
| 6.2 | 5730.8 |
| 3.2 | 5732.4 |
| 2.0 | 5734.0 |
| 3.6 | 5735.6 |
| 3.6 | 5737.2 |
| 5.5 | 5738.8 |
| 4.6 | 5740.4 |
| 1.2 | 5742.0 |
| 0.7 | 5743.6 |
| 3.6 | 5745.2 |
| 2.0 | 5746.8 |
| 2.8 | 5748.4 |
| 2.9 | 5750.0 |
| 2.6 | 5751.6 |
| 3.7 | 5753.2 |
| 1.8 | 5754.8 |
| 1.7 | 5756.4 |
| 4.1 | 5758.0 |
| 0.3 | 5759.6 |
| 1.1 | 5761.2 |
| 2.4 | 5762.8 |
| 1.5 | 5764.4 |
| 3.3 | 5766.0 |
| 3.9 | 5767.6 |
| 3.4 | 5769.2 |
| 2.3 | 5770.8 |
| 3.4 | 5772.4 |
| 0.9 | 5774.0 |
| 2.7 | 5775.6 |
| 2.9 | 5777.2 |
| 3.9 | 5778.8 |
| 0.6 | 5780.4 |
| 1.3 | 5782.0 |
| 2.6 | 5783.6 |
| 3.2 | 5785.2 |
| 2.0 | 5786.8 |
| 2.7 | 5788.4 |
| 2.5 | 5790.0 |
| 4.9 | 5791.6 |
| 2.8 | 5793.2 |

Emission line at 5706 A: Mg II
